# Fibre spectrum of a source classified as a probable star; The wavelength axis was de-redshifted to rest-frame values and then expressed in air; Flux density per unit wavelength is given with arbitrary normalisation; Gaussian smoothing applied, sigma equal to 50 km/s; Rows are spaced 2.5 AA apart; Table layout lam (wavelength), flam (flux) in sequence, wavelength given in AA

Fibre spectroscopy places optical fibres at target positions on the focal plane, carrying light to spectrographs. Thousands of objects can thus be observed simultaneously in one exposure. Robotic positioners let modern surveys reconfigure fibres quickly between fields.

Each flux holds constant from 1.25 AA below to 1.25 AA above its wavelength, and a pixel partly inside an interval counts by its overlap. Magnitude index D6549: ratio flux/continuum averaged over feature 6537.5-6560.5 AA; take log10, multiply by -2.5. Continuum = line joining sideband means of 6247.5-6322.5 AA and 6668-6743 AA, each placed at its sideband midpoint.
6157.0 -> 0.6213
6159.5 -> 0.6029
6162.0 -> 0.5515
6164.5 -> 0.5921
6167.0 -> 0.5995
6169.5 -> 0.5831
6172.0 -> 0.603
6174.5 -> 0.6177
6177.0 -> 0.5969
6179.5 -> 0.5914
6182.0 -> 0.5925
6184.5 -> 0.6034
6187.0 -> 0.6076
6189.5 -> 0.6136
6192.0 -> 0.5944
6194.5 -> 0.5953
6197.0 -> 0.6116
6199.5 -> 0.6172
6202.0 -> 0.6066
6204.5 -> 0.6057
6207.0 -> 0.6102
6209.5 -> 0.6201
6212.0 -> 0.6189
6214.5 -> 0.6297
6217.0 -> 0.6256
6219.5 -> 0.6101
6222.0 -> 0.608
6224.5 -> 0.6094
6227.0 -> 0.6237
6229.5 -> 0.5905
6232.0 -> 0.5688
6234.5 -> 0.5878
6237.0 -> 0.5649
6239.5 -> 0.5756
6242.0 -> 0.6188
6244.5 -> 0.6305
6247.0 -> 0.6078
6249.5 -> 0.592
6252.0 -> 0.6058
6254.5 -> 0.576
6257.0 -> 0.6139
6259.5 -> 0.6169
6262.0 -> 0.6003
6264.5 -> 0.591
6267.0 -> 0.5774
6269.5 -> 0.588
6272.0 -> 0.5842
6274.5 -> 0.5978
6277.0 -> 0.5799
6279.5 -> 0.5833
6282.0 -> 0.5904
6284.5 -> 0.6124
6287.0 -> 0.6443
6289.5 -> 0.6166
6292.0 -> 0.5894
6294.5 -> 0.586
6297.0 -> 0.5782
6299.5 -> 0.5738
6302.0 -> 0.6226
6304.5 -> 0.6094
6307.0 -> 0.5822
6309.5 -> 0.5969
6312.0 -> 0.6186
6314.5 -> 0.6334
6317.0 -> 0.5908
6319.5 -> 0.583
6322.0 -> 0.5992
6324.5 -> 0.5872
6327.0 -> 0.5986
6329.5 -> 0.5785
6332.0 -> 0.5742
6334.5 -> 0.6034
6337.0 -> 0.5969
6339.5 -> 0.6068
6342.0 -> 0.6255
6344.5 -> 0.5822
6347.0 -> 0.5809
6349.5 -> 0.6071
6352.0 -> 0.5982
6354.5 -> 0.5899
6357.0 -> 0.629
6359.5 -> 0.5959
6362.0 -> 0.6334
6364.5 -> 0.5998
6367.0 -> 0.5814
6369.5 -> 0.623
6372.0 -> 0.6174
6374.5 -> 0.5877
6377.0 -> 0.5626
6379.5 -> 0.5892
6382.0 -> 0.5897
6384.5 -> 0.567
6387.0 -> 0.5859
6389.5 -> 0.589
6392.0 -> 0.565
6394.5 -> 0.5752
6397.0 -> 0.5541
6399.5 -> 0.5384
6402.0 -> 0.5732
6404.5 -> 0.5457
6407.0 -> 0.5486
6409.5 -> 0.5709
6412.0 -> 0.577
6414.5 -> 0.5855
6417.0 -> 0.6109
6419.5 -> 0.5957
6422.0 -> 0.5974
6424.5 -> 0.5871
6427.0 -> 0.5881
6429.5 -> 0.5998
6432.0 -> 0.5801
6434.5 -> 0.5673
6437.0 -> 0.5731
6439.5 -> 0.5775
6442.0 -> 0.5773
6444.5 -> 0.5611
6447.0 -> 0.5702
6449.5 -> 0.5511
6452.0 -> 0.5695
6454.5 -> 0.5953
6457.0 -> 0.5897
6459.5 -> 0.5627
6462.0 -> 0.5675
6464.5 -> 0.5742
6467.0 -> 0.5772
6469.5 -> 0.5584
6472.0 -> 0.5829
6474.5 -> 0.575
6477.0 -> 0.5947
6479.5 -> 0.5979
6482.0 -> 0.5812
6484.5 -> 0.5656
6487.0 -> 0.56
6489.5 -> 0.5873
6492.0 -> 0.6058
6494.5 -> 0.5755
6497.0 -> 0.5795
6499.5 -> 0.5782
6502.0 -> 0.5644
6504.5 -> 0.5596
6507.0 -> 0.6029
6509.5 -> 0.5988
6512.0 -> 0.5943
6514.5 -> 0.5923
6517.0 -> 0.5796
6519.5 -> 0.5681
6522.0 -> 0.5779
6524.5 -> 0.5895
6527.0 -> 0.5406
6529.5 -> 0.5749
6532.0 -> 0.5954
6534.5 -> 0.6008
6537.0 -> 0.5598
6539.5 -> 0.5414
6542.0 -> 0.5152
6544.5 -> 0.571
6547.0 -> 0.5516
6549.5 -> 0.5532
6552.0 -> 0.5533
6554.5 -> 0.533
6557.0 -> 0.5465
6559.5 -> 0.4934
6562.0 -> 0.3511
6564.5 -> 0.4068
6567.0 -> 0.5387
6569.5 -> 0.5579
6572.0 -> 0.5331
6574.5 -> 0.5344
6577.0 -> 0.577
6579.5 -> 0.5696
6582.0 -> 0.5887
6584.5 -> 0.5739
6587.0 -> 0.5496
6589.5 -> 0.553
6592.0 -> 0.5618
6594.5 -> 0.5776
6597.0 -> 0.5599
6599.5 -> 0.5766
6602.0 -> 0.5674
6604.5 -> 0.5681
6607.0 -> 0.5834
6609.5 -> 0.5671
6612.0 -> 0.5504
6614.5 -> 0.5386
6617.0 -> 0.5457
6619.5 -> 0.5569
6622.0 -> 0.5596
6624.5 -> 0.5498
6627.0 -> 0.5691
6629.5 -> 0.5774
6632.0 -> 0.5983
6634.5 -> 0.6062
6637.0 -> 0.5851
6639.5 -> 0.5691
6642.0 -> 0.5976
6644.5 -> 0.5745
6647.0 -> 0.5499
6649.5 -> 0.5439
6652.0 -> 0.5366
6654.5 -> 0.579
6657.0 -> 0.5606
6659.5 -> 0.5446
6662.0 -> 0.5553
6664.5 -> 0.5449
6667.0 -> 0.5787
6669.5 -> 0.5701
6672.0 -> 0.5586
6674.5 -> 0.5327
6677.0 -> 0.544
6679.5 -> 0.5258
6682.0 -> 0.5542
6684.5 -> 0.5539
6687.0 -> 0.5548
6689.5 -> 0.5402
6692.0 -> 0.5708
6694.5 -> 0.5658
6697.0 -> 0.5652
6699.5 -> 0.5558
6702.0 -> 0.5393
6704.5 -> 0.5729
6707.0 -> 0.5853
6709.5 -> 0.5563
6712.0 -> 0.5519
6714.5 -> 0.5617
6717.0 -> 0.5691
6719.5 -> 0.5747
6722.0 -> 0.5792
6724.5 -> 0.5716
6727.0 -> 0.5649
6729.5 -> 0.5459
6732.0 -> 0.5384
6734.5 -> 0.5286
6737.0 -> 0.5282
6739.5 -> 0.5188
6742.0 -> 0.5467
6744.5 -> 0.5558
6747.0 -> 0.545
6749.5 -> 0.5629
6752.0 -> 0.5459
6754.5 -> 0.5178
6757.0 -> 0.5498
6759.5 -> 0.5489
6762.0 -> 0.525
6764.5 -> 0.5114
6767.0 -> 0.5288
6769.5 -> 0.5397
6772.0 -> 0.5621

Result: 0.06 mag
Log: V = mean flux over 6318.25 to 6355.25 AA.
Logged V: 0.594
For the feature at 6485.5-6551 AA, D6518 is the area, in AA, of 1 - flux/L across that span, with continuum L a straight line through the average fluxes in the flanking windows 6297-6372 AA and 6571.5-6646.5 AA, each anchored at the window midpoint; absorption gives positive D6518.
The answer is 0.5 AA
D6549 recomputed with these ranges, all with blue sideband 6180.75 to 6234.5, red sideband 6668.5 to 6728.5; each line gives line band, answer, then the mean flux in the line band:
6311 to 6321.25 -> -0.02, 0.606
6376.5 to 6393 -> 0.02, 0.579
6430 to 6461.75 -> 0.02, 0.573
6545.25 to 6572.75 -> 0.12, 0.511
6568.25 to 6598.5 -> 0.02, 0.562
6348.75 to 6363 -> -0.03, 0.609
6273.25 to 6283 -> 0.02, 0.588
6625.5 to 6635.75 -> -0.04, 0.587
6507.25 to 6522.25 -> -0.02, 0.587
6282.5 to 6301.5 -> 0.00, 0.601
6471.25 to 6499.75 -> 0.00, 0.582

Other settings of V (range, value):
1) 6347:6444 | 0.585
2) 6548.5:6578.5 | 0.515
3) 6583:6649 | 0.568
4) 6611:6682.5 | 0.561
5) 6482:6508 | 0.578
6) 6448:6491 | 0.576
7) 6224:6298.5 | 0.597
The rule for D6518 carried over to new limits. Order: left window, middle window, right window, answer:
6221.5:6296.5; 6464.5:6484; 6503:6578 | -0.7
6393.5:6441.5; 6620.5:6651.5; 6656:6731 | -0.6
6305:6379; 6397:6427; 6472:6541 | 0.8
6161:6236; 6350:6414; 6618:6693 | 0.3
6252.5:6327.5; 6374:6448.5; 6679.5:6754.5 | 1.1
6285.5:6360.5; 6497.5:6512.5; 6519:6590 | -0.7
